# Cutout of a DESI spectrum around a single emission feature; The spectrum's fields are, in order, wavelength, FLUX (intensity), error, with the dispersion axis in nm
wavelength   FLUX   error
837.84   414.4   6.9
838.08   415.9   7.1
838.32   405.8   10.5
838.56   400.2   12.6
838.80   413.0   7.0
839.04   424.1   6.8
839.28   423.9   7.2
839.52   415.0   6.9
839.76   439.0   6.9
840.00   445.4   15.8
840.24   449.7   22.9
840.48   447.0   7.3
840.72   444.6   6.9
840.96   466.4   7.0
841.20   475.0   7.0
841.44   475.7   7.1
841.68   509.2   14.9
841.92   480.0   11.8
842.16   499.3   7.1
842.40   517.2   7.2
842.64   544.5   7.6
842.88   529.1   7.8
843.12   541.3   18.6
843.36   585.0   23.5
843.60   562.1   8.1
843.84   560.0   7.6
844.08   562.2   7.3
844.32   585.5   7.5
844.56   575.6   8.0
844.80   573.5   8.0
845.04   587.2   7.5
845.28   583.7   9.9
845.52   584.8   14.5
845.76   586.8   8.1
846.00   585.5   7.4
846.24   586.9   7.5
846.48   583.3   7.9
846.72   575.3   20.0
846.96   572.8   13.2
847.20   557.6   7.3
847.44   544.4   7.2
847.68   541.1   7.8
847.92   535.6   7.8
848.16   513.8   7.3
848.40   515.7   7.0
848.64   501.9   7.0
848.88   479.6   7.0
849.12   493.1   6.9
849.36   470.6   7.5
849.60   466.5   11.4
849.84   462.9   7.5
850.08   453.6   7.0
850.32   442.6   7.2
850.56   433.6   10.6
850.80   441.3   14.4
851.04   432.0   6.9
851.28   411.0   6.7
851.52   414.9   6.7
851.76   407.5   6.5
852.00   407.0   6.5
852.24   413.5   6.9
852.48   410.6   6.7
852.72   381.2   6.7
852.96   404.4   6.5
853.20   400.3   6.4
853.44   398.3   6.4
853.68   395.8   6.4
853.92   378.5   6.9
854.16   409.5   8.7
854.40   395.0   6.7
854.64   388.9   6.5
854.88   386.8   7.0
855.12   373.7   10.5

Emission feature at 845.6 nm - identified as Mg II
